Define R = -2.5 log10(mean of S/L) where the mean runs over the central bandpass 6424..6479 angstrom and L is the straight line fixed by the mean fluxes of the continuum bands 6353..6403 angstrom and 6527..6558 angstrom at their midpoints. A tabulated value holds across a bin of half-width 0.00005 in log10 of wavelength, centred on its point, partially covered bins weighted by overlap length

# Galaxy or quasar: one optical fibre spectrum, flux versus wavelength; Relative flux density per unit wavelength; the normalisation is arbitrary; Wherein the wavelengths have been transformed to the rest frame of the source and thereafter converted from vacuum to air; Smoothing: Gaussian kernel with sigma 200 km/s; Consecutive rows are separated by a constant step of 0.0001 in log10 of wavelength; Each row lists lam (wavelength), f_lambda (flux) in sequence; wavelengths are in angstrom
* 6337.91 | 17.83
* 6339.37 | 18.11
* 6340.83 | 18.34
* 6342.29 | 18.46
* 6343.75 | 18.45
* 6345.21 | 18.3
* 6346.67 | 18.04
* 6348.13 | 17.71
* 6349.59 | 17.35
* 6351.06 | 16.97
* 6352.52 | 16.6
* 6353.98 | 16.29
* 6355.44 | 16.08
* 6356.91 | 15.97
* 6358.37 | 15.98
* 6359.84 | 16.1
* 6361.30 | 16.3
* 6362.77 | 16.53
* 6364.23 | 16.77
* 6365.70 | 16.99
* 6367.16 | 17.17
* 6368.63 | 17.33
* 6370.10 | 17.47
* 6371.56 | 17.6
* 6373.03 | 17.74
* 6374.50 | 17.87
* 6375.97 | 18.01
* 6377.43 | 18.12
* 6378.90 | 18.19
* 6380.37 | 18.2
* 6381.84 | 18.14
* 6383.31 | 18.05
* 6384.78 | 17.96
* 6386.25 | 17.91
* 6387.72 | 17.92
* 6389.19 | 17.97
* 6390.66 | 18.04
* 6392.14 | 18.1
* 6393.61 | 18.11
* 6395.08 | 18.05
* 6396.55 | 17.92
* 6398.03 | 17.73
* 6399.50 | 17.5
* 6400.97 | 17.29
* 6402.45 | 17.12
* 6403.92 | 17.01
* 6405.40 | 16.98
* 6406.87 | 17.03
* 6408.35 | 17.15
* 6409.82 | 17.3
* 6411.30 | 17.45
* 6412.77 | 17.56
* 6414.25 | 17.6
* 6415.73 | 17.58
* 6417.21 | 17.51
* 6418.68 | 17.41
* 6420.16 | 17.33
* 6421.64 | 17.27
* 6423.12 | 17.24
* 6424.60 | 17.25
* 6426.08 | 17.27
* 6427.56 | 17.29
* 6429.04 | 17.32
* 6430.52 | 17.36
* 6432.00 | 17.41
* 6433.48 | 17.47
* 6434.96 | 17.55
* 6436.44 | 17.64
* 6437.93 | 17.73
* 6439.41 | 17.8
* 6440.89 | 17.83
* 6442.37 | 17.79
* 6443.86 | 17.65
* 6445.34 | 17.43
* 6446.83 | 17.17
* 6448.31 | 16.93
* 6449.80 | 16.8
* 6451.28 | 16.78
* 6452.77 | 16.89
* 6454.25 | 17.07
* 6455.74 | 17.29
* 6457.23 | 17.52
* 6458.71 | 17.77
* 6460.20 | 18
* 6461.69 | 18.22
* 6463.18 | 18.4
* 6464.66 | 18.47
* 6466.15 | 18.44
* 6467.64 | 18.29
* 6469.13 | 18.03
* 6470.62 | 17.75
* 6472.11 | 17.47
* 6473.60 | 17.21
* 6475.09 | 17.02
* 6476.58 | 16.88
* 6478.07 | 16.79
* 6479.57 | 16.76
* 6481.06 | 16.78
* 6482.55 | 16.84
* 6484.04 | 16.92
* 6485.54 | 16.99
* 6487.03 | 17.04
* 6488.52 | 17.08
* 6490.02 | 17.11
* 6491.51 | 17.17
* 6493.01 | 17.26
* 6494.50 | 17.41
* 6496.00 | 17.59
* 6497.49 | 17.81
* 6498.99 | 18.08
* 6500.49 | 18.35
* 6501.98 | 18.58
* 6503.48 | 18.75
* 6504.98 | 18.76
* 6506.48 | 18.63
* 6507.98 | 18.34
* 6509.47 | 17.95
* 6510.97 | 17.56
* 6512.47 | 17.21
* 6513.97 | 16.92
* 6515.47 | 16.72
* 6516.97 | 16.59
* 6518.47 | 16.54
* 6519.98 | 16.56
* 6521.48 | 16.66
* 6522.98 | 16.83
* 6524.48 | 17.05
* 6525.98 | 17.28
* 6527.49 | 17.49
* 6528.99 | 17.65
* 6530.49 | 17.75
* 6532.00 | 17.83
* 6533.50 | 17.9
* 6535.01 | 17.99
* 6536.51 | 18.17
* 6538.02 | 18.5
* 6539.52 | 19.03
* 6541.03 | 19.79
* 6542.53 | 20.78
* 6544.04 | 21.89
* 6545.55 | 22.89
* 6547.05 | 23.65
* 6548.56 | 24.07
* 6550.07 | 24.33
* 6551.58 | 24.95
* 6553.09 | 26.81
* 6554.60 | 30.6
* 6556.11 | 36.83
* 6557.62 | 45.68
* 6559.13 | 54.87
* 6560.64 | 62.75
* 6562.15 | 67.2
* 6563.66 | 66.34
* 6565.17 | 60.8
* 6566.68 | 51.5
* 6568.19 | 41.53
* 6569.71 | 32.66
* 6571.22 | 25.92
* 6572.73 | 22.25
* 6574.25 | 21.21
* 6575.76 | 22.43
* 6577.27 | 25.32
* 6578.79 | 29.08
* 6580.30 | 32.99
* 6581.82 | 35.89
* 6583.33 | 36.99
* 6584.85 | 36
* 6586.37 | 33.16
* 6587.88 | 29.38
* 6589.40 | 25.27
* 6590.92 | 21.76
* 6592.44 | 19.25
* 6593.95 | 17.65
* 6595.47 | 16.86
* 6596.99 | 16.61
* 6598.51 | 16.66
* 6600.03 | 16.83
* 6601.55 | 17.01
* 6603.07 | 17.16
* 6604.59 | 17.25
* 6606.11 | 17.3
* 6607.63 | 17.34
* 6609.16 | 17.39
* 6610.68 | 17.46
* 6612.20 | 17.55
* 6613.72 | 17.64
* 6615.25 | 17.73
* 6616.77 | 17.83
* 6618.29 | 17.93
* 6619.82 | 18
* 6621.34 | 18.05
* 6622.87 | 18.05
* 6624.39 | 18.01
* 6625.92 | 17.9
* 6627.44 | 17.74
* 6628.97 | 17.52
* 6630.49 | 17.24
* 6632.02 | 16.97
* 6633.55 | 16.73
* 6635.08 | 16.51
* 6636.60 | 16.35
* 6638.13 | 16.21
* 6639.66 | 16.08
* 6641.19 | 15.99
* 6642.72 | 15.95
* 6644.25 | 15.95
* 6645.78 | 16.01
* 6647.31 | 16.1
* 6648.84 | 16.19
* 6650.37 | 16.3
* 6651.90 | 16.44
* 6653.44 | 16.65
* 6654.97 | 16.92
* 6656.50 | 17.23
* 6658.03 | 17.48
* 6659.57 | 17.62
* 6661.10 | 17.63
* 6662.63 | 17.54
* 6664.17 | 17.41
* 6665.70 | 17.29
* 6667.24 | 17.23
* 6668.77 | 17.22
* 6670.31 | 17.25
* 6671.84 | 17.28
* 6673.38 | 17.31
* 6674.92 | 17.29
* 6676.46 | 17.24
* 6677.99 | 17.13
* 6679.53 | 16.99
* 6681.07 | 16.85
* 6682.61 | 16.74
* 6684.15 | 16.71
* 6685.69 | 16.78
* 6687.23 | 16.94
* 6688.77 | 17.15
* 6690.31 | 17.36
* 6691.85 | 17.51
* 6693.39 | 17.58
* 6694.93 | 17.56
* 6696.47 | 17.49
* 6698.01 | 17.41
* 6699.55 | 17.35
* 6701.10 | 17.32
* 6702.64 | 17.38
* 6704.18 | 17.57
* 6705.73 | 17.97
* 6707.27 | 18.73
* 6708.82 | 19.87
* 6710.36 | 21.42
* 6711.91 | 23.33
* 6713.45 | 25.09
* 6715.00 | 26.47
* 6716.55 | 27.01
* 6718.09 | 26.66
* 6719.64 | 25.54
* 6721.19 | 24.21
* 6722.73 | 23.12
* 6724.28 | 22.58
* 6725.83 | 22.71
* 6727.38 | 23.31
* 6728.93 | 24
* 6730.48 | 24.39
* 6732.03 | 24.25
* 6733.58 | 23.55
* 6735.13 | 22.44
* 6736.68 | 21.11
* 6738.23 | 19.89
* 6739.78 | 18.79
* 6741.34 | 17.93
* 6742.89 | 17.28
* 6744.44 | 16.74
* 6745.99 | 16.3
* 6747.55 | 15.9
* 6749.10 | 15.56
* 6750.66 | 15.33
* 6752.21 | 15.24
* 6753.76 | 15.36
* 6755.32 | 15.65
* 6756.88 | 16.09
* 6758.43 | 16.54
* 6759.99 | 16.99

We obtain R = 0.14 mag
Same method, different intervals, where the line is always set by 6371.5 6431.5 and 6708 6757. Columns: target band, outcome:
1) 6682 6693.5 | 0.20 mag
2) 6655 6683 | 0.17 mag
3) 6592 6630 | 0.13 mag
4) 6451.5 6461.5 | 0.04 mag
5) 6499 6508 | 0.01 mag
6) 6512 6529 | 0.11 mag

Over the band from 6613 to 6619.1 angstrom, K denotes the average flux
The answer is 17.8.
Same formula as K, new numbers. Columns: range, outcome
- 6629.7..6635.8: 16.9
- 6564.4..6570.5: 46.6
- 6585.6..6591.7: 27.4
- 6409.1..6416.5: 17.5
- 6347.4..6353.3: 17.2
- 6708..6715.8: 23.2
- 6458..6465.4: 18.2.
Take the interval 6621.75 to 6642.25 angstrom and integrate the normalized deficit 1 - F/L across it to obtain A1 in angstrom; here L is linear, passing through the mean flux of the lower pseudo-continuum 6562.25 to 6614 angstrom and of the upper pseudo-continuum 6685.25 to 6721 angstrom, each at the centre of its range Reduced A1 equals 6.29 angstrom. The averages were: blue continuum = 27.4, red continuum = 20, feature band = 17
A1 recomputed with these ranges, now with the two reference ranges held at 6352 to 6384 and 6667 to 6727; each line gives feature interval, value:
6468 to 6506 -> 1.1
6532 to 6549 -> -1.8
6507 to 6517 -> 0.4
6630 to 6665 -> 4.4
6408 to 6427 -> 0.1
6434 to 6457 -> 0.4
